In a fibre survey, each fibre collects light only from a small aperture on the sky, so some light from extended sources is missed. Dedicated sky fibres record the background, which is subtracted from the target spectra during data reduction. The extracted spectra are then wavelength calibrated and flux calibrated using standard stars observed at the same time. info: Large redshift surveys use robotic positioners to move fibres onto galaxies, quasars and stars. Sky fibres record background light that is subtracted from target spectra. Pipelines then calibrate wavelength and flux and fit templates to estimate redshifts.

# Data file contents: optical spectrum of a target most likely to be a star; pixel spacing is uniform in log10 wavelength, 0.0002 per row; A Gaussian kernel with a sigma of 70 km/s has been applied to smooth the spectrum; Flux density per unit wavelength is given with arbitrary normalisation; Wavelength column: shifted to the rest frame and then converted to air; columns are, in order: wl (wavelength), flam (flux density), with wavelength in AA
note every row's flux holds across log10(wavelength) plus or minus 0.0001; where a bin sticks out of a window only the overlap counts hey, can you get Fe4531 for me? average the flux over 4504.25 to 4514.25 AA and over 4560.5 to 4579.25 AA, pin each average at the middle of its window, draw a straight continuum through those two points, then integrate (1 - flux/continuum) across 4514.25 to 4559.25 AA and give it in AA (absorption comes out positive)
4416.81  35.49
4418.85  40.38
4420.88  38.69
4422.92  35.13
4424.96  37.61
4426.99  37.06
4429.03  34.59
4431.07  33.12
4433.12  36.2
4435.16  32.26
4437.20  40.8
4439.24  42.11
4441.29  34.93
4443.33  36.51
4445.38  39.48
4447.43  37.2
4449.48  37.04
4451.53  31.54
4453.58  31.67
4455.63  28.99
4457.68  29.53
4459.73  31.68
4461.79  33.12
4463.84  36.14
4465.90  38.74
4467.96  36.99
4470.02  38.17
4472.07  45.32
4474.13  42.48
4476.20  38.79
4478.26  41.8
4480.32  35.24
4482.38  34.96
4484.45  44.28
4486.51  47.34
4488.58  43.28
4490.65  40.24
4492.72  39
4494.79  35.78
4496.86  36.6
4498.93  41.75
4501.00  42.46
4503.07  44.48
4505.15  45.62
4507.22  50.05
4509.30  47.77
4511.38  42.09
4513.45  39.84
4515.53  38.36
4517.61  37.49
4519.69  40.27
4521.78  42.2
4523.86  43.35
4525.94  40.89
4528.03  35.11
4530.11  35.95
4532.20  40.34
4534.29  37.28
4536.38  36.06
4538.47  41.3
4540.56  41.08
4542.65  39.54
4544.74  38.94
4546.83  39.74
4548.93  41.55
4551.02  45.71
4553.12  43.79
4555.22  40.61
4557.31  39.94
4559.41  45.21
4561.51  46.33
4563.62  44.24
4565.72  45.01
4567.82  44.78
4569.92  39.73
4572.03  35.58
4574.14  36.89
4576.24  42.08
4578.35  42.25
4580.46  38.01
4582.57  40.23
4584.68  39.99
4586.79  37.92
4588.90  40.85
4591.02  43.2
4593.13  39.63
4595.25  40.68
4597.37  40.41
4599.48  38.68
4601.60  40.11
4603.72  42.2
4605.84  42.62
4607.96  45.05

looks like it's 3.7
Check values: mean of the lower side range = 45.2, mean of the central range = 40.1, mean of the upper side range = 41.9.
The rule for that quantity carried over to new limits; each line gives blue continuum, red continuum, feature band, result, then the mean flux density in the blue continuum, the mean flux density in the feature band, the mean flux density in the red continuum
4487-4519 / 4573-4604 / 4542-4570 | -1.31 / 41.7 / 42.7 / 40.1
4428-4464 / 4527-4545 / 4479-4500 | -1.93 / 34.8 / 39.9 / 38.4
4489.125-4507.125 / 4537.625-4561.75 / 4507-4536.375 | 0.85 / 41.3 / 40.3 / 41.9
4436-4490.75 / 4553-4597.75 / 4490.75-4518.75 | -1.88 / 37.7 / 41.6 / 41.2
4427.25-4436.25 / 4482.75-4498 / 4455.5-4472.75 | 1.06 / 34.3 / 35.6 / 40.7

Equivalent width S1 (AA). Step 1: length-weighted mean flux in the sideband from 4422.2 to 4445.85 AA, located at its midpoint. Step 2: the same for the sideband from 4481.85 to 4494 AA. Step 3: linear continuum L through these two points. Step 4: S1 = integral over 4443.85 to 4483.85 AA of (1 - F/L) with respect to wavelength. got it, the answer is 3.1 AA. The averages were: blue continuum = 36.6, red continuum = 41.6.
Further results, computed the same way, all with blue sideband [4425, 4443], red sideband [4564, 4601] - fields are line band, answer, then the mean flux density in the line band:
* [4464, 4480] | -1.0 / 39.9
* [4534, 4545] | 0.0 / 39.2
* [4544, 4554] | -0.6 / 42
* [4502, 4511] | -1.9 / 46.6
